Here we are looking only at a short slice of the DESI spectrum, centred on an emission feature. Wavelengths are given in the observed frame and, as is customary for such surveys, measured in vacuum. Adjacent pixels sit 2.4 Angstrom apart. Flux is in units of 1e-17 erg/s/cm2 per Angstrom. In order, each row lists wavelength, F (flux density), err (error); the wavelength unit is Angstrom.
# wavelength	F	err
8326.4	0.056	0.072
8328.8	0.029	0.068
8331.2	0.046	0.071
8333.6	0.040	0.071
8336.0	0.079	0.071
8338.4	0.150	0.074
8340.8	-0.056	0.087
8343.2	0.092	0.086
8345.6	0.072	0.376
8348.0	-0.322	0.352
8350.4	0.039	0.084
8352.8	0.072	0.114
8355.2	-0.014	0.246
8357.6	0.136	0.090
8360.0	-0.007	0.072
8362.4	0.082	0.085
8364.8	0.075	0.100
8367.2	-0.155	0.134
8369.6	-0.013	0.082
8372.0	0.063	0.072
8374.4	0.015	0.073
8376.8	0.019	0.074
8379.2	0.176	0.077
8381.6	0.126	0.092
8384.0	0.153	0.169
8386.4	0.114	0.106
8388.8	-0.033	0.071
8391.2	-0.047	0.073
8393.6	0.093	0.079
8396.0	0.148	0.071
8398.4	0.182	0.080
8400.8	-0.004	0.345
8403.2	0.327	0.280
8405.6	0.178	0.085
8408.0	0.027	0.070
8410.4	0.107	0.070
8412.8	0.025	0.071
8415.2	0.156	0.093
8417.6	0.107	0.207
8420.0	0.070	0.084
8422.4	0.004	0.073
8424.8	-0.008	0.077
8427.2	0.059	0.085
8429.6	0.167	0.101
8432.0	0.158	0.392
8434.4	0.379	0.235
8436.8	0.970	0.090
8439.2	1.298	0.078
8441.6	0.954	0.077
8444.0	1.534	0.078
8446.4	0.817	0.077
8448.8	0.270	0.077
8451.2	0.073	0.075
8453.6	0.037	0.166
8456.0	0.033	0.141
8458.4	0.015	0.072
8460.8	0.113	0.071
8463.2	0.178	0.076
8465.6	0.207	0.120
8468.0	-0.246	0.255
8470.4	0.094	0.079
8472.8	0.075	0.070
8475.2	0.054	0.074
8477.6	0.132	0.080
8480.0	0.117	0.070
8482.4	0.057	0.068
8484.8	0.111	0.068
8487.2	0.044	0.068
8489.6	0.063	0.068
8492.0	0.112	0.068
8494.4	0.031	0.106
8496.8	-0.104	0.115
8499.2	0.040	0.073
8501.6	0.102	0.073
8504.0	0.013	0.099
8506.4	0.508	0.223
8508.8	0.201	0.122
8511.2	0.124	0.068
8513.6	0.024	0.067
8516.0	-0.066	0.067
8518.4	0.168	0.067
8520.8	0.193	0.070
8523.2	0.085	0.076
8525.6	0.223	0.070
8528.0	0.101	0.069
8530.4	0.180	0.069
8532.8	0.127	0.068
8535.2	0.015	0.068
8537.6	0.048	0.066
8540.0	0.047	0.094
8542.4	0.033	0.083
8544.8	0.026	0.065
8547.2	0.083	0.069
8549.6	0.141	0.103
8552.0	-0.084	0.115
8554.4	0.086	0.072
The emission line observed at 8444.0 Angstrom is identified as [O II] 3727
